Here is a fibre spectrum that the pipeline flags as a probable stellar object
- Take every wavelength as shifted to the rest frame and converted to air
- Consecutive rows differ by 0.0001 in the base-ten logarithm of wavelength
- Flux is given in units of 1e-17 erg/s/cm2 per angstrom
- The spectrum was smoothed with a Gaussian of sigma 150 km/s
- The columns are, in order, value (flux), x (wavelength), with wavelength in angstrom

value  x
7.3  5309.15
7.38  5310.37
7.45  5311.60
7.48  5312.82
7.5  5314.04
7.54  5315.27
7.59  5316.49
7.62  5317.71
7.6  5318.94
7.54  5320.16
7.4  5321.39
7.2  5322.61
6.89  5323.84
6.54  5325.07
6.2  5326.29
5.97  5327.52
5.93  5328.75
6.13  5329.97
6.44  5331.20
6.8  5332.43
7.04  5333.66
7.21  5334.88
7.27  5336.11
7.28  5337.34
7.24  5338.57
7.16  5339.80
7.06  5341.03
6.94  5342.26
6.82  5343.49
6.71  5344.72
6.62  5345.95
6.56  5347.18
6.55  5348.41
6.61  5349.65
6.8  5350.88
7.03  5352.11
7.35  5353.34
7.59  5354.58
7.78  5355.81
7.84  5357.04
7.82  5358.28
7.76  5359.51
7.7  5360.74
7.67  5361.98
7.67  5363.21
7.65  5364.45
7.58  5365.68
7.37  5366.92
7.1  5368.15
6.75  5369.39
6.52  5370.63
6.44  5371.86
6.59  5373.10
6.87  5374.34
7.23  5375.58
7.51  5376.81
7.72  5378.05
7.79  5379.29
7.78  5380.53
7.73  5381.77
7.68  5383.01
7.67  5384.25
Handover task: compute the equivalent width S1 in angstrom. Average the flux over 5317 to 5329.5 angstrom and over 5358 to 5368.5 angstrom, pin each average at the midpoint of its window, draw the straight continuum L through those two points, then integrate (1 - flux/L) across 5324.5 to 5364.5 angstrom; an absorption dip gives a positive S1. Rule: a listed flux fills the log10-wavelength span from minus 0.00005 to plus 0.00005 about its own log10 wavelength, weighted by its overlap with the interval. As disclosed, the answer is 1.4 angstrom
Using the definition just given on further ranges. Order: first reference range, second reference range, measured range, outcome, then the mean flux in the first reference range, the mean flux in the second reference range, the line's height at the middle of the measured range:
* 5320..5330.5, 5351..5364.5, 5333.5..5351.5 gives 0.5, 6.61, 7.59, 7.13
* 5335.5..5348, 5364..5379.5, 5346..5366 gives -0.9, 6.96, 7.14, 7.05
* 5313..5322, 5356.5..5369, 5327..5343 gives 1.6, 7.54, 7.6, 7.56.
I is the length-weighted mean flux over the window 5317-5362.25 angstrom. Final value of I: 7.04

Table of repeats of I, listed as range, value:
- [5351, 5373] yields 7.36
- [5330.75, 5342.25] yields 7.06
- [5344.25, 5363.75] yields 7.26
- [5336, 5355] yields 6.96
